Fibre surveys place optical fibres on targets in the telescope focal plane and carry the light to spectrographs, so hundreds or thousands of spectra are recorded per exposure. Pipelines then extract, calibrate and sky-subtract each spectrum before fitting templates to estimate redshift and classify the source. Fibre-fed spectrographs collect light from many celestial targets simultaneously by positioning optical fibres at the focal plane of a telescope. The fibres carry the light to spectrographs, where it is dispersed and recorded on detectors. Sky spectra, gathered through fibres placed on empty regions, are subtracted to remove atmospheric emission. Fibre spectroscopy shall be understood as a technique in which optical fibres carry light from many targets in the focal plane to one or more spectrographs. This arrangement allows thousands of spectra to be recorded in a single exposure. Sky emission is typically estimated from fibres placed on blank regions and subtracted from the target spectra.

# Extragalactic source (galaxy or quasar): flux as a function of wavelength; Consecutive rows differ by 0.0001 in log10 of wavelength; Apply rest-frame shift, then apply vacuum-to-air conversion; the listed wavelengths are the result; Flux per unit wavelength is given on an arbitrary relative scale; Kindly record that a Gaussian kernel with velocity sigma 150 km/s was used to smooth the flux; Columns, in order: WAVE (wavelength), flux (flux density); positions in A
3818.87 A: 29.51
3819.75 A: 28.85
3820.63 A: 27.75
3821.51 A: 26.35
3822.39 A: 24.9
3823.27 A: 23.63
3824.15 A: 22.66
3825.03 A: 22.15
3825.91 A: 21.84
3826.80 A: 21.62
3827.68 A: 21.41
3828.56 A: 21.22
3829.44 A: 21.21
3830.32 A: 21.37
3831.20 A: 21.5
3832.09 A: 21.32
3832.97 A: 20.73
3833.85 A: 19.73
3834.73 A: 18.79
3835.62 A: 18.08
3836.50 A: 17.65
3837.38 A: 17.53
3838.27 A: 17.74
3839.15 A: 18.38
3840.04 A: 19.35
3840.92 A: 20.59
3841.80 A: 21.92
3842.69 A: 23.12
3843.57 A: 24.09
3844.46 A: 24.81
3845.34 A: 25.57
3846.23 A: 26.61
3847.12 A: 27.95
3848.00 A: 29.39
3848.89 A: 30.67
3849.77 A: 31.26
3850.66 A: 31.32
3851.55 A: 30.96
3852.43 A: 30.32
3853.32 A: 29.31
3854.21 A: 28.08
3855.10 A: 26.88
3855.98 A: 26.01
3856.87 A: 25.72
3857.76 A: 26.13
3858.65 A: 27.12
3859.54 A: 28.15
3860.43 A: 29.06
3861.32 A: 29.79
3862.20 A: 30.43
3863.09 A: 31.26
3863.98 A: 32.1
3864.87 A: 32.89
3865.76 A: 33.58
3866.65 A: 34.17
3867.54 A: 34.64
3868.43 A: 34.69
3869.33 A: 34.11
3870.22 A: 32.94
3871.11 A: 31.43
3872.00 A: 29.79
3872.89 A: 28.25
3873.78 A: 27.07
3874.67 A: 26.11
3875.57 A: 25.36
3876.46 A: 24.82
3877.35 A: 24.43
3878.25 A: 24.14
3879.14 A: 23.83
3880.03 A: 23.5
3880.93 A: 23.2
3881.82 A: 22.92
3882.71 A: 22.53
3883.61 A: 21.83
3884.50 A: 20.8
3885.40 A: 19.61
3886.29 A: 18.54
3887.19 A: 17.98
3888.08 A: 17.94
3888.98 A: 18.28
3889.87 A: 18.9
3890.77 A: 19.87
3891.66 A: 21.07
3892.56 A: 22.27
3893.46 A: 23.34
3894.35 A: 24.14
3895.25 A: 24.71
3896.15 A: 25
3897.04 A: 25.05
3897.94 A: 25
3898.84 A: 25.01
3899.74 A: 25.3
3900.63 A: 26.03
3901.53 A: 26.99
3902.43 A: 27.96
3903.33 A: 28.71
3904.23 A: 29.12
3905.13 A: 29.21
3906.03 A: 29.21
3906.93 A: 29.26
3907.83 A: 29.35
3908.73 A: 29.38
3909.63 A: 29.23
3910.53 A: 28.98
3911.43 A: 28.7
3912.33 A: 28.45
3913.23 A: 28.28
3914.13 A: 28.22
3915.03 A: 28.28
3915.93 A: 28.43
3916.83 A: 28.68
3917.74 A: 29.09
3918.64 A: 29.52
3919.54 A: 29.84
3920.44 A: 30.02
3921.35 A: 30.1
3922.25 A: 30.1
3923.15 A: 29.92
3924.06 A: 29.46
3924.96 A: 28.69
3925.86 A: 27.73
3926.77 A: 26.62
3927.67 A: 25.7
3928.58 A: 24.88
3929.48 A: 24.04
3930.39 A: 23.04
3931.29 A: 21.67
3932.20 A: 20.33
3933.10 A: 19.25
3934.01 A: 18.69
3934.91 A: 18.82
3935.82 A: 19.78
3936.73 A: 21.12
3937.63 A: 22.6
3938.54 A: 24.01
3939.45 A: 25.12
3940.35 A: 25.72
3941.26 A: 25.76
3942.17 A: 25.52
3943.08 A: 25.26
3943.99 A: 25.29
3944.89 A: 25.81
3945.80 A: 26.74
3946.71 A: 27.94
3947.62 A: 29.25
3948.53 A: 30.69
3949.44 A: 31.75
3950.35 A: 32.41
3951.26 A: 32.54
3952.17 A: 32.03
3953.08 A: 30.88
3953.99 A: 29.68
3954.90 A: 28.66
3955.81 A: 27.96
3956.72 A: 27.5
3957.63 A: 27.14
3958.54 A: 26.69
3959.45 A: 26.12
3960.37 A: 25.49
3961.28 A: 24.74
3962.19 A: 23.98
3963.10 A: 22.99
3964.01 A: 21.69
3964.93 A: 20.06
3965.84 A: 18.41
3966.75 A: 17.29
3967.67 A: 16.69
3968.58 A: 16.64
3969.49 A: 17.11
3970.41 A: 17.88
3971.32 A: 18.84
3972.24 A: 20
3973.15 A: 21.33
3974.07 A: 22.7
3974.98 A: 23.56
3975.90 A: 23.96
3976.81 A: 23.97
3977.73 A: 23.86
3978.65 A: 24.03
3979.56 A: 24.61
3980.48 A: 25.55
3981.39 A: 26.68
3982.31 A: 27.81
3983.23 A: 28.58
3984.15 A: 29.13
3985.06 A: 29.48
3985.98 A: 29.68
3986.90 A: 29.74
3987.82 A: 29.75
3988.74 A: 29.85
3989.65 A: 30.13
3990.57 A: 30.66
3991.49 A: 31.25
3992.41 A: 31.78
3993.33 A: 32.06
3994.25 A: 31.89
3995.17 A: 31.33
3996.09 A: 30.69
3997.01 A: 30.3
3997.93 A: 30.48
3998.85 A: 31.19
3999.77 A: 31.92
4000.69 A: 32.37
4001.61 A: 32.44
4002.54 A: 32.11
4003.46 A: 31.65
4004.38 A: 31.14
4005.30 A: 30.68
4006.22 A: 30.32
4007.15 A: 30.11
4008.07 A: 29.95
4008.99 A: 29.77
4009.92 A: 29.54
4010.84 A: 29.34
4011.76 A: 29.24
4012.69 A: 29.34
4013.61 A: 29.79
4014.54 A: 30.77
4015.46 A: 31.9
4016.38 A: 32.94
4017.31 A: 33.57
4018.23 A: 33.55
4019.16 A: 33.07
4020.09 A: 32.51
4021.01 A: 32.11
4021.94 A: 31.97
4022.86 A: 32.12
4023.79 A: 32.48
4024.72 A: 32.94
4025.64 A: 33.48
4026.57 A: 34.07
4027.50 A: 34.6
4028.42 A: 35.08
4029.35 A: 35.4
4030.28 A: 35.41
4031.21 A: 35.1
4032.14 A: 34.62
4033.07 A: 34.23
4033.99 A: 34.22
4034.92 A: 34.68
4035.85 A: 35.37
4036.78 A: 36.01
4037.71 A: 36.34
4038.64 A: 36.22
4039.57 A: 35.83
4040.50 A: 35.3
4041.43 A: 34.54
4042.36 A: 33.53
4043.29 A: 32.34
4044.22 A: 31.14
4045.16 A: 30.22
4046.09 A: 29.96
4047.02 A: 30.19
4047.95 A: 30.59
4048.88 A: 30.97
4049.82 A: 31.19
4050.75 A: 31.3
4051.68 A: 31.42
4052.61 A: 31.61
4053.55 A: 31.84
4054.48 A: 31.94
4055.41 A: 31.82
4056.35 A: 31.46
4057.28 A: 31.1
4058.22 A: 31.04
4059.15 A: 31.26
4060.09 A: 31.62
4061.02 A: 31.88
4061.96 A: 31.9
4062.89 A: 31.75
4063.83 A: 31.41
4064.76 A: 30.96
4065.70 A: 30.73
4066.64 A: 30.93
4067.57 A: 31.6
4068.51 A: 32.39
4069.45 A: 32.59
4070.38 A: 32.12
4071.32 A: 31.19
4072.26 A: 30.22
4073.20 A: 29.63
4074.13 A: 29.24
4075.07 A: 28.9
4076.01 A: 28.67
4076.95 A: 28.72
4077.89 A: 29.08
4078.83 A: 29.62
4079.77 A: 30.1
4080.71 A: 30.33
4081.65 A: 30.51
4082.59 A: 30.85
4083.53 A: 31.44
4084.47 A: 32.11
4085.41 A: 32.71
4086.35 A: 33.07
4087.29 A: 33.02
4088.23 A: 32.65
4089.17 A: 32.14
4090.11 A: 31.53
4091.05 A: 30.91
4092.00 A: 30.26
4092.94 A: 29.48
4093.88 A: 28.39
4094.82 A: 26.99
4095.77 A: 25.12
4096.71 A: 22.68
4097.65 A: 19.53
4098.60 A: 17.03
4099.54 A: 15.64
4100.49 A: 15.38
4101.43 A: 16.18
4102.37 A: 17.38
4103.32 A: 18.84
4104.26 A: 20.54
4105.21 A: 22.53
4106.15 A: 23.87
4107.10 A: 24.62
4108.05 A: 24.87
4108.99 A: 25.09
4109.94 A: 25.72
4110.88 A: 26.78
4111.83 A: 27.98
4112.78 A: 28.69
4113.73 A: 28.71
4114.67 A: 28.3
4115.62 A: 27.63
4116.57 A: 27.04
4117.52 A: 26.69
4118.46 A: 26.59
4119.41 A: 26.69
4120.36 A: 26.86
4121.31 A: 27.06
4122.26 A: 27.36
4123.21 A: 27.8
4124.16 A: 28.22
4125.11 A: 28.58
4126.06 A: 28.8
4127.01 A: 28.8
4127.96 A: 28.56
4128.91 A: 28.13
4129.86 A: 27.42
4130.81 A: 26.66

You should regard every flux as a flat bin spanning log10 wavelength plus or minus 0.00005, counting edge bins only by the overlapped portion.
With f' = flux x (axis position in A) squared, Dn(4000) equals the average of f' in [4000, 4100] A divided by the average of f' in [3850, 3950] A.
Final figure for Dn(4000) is 1.27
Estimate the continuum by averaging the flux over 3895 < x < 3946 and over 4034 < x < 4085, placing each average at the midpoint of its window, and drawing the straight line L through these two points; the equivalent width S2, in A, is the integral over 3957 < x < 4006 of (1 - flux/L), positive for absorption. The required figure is 3.9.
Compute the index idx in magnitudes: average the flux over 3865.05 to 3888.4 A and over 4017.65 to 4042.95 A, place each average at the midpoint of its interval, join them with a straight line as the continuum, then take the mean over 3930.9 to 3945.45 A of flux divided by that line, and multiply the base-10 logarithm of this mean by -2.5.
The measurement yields 0.28 mag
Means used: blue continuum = 26.2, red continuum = 34.2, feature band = 22.8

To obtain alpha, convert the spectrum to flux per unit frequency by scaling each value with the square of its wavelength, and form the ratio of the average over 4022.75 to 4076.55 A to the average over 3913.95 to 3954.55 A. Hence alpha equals 1.29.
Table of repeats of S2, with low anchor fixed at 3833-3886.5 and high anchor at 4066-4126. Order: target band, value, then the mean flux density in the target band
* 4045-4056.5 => -1.7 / 31.1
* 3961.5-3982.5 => 4.0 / 21.7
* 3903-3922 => -1.9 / 29.1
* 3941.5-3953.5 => -1.0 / 28.9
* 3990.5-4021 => -4.8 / 31.2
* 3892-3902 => 0.6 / 24.8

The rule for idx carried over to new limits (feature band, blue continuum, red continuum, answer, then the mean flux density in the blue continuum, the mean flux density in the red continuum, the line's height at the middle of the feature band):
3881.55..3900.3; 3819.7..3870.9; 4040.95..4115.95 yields 0.204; 25.9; 28.8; 26.5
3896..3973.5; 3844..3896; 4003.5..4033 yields 0.123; 26.6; 32.2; 29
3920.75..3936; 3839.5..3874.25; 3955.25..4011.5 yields 0.120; 28.7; 26.8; 27.7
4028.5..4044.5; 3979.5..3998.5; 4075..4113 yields -0.225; 29.7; 26.5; 28.3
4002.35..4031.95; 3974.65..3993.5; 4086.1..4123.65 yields -0.177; 27.9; 25.6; 27.3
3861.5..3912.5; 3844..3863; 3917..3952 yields 0.046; 28.4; 26.2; 27.5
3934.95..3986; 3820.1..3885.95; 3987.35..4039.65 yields 0.203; 25.6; 32.3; 30.1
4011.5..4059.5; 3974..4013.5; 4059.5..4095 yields -0.094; 29.3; 30.9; 30.1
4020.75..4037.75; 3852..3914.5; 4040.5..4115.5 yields -0.206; 26.7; 28.8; 28.3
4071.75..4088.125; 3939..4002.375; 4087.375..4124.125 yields -0.189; 26.7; 25.4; 25.7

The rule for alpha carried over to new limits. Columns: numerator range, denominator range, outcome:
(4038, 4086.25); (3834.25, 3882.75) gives 1.30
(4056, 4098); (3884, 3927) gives 1.26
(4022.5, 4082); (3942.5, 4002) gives 1.25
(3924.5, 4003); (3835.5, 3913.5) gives 1.05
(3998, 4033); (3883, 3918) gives 1.35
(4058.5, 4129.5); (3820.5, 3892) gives 1.26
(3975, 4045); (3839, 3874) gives 1.19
